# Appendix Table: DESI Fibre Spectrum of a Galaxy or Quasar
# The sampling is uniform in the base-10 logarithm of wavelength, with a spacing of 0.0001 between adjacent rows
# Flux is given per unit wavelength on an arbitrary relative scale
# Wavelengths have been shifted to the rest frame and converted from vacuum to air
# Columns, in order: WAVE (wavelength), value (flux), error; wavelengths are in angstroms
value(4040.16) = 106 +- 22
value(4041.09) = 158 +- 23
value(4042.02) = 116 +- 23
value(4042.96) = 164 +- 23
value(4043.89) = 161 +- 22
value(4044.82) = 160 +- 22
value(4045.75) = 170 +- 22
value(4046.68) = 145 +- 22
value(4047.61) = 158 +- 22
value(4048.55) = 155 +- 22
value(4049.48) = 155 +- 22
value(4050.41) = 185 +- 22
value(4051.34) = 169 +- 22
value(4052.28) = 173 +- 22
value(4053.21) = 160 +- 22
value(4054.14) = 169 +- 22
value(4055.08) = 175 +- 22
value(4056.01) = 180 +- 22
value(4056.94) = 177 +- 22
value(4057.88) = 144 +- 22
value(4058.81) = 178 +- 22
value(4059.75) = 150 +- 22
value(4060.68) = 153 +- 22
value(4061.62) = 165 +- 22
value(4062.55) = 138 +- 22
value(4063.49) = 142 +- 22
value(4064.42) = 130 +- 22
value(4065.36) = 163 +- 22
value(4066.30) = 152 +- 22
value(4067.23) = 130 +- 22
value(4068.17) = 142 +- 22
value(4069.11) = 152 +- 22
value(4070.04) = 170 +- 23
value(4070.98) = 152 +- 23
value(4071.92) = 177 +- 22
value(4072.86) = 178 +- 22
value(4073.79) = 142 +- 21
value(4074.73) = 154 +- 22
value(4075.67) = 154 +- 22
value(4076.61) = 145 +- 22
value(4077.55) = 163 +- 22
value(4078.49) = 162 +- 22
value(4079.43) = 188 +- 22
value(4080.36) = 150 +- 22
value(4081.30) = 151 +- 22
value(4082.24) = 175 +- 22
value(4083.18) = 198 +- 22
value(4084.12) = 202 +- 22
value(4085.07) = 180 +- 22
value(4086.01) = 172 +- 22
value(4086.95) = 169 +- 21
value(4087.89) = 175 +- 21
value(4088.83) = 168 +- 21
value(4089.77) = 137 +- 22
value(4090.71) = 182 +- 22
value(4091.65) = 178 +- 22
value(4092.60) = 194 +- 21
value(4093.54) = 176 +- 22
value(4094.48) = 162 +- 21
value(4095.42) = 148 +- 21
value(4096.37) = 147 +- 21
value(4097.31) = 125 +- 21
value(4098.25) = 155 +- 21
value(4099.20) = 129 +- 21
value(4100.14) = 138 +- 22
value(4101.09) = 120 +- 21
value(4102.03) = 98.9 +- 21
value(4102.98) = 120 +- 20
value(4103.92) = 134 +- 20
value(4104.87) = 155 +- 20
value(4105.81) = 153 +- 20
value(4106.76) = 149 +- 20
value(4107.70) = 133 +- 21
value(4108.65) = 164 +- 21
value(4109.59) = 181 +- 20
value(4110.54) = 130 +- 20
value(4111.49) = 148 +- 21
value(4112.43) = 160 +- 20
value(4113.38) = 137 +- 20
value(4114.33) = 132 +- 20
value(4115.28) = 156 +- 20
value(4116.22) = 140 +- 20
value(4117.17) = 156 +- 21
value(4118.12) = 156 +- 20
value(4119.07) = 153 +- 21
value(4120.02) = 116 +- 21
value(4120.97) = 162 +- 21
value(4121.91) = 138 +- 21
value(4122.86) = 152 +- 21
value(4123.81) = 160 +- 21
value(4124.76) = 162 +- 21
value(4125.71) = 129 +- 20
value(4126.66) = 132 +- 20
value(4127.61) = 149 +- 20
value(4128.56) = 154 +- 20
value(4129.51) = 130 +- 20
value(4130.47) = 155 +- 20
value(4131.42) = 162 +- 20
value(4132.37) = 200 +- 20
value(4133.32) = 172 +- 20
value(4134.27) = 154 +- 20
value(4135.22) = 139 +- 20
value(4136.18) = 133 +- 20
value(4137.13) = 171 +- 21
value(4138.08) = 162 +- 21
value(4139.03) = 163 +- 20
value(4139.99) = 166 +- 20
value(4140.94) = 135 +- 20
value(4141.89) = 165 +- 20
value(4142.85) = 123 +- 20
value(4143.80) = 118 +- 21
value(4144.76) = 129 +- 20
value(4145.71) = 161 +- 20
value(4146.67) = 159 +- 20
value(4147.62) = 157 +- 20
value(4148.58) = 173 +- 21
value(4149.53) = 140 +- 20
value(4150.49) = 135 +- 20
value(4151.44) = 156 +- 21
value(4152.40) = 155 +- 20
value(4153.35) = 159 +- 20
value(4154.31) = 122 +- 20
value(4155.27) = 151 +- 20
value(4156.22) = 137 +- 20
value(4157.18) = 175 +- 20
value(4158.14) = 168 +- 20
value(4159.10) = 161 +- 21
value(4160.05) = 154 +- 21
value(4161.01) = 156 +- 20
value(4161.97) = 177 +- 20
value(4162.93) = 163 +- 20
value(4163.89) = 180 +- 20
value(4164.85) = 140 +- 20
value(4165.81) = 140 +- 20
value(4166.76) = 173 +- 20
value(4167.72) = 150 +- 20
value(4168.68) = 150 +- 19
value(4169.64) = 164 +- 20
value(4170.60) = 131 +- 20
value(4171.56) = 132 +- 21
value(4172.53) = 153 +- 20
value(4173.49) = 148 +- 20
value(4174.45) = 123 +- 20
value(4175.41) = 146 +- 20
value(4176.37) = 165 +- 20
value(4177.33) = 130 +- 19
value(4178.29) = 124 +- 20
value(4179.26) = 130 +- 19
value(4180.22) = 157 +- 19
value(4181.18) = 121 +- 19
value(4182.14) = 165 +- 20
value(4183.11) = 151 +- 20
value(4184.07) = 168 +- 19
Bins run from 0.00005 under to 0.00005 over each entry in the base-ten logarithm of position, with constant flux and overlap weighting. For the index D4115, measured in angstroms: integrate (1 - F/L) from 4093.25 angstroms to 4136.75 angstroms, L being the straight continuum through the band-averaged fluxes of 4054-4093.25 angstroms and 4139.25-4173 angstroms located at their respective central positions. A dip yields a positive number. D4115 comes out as 2.9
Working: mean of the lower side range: 163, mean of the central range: 147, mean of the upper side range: 152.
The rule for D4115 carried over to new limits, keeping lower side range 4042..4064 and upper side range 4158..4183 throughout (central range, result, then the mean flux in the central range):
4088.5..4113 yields 1.12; 149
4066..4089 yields -0.81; 164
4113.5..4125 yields 0.50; 148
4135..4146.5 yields 0.38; 147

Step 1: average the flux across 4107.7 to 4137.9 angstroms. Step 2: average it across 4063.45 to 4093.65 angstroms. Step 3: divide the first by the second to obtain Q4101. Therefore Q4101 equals 0.9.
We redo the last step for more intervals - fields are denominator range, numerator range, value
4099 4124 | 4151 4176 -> 1.06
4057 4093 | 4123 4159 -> 0.94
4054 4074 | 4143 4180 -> 0.95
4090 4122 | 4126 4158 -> 1.02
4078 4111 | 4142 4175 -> 0.96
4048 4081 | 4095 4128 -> 0.90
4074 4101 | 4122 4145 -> 0.93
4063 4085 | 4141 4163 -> 0.95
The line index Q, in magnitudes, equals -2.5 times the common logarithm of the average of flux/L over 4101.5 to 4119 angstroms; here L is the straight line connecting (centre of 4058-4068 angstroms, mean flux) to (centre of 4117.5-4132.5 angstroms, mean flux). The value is 0.04 mag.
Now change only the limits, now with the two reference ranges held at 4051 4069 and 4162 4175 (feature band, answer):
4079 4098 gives -0.09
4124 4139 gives -0.01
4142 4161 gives 0.01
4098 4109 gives 0.13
